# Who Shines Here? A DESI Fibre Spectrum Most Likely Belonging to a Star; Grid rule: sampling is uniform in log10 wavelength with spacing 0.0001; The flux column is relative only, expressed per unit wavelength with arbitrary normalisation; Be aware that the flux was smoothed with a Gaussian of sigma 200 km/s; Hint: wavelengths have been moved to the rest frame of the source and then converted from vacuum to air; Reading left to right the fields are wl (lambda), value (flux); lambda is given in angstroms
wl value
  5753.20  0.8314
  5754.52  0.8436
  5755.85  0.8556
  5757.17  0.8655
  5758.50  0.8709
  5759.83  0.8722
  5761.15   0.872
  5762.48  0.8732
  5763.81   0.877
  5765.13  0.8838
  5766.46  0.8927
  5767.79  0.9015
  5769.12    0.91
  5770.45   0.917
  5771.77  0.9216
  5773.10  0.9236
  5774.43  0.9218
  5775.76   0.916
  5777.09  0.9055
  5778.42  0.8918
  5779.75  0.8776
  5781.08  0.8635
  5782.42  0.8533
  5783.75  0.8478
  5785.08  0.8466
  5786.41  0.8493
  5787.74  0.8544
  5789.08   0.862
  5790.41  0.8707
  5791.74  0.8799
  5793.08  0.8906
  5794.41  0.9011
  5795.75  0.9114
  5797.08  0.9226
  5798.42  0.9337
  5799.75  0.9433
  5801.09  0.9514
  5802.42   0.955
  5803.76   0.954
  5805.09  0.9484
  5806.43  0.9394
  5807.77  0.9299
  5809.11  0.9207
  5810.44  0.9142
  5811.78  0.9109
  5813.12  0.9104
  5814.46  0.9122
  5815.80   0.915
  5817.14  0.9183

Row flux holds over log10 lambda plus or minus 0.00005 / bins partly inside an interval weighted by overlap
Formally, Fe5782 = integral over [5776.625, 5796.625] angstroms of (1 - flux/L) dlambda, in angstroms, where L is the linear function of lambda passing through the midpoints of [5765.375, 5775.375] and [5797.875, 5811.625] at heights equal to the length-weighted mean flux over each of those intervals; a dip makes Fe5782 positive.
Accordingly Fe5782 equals 1.1 angstroms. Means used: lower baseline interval 0.911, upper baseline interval 0.938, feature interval 0.874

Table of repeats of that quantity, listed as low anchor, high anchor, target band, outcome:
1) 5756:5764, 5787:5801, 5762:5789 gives -0.1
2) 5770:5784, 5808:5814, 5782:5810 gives 0.1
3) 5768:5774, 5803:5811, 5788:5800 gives 0.4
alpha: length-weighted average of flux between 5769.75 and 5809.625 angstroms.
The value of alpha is 0.903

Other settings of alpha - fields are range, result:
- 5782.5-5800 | 0.883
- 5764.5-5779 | 0.908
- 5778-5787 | 0.861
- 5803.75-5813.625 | 0.927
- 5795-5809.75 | 0.937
